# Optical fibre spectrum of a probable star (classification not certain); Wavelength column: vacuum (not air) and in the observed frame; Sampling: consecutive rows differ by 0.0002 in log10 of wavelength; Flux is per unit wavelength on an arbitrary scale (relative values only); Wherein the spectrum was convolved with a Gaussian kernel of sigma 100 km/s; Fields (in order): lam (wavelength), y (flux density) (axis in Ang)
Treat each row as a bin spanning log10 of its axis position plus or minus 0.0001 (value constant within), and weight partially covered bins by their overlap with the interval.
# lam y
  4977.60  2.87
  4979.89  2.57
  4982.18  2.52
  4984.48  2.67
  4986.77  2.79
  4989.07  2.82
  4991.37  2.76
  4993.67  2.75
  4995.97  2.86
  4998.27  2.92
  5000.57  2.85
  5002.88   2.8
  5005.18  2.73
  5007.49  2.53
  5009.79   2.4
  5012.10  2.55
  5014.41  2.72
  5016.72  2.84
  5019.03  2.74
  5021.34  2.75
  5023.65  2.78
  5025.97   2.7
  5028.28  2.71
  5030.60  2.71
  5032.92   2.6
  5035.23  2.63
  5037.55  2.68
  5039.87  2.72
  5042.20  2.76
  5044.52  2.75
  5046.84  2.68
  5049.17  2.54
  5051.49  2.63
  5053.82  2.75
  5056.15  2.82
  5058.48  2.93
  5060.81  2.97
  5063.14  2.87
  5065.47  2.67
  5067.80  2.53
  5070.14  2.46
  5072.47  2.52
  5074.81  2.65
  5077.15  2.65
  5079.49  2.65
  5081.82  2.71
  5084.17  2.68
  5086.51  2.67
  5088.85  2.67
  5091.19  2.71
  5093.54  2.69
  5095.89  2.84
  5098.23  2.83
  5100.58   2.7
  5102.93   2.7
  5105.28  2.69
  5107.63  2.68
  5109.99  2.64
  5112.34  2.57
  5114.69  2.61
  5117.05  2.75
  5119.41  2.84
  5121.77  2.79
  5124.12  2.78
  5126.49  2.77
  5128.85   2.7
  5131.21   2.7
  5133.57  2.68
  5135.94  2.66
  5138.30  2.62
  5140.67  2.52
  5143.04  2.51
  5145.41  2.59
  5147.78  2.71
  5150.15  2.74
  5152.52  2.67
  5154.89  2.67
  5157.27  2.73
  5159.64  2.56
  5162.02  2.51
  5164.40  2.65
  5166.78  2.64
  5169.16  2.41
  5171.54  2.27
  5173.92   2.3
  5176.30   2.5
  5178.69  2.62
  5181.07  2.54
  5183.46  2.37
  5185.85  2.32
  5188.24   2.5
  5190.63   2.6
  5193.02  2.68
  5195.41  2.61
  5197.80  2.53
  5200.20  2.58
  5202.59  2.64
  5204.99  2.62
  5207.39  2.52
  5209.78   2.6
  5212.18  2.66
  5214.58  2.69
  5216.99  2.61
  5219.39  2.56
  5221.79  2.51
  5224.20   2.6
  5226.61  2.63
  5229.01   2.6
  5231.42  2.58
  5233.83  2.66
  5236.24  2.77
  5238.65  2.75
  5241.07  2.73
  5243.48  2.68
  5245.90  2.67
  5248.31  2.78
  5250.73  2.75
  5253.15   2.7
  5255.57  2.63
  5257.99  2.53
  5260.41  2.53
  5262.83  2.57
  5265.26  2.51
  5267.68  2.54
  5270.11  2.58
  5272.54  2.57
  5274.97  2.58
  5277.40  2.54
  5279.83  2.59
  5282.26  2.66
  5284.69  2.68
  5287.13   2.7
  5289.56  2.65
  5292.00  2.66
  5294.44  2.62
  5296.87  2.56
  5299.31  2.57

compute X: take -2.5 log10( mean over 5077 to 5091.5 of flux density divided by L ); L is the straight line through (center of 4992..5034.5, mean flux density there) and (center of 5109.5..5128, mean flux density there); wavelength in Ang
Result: 0.02 mag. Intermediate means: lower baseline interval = 2.72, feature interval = 2.68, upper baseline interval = 2.72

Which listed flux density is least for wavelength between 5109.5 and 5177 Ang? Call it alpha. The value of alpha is 2.27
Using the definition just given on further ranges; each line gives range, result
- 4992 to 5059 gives 2.4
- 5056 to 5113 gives 2.46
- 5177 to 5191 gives 2.32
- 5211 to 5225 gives 2.51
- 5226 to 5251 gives 2.58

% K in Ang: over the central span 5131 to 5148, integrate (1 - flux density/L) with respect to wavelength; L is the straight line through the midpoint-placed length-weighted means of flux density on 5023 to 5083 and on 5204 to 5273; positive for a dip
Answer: 0.3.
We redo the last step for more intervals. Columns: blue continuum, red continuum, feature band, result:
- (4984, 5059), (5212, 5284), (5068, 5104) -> 0.3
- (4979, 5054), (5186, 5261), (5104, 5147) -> -0.2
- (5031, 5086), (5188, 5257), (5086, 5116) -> -0.2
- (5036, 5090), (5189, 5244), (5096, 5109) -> -0.3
